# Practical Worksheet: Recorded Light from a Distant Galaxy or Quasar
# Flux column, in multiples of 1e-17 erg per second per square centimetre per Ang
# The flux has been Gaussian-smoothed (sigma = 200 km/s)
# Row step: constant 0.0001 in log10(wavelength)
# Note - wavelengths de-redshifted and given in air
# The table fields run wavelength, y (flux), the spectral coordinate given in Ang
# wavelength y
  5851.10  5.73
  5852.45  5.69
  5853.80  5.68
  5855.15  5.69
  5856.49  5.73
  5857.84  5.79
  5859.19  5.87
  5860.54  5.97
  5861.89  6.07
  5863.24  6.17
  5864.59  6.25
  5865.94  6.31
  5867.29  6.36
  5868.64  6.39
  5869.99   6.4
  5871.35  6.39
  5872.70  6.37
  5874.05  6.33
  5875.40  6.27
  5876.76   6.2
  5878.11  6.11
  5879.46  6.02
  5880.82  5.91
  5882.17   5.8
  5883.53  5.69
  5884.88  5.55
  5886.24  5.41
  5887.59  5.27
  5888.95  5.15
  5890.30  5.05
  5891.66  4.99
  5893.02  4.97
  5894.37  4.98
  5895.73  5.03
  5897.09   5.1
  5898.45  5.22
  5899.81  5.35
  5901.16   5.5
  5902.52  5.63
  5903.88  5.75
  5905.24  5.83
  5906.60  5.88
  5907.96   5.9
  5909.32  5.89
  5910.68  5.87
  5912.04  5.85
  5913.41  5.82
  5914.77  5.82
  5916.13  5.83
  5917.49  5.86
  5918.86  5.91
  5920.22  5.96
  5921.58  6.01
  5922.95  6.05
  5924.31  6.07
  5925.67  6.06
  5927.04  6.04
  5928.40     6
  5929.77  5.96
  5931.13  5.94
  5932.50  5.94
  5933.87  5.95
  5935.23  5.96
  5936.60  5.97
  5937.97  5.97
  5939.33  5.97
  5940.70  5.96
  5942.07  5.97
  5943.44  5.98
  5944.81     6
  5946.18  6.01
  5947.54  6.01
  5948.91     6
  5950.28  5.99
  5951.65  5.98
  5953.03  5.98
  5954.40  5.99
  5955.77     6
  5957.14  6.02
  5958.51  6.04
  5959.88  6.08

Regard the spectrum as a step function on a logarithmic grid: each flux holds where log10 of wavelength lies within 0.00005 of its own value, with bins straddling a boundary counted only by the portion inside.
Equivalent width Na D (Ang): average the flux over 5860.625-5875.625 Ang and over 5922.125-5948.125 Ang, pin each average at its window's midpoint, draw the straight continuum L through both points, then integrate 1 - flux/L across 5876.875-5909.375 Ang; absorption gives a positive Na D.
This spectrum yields 3.55 Ang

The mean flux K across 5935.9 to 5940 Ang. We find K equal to 5.97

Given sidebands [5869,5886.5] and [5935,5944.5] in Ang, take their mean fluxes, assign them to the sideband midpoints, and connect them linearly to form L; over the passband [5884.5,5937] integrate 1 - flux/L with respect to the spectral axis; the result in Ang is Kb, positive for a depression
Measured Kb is 2.9 Ang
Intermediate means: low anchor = 6.05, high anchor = 5.97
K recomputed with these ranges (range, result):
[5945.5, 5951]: 6.01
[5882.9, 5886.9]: 5.55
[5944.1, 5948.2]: 6.02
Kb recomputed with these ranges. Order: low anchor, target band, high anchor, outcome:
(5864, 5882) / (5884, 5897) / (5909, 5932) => 2.06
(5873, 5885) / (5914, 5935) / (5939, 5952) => 0.14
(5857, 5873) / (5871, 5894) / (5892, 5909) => 0.42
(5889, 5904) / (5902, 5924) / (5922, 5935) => -1.00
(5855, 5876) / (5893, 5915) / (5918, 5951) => 1.81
